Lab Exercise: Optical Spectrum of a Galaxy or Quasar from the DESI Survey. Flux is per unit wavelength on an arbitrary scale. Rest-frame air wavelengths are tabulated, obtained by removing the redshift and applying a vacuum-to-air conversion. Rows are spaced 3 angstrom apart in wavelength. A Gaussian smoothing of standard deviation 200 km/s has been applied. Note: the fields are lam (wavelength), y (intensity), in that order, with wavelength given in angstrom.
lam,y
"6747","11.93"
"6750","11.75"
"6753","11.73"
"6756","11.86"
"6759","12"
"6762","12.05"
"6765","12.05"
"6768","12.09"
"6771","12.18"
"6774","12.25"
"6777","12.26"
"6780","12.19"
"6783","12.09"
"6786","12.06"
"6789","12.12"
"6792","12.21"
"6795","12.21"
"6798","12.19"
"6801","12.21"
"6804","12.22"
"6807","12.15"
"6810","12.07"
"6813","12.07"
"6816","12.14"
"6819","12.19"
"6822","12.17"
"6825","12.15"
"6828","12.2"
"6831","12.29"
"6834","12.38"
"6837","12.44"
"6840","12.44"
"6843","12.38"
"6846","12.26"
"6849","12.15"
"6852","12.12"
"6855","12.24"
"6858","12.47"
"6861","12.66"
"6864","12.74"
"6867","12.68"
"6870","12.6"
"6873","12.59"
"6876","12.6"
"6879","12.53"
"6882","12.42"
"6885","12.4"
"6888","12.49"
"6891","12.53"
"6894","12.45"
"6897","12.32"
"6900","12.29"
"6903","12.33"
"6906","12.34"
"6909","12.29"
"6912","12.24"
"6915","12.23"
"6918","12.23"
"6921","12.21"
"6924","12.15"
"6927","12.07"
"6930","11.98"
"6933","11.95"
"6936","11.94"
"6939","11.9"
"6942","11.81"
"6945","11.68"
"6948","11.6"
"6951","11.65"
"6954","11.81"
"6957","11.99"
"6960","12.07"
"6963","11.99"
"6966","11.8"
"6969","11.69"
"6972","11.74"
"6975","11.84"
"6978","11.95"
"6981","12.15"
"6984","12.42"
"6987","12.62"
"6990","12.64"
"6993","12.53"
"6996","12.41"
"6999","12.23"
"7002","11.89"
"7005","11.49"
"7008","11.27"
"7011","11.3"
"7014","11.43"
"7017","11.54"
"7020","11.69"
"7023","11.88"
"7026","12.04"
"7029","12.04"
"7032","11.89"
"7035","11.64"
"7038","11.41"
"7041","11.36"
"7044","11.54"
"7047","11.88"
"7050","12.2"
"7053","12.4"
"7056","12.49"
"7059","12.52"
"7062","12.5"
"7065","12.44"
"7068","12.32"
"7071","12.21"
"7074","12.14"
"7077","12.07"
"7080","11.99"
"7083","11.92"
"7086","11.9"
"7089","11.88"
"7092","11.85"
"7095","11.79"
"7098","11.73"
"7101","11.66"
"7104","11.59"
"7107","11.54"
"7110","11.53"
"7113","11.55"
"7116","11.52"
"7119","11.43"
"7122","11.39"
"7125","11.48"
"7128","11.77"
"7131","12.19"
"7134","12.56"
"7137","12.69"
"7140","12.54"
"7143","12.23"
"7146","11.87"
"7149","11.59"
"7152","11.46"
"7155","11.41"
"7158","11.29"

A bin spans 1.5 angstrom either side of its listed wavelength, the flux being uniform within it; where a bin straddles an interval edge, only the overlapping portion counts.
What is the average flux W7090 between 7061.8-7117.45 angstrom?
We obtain 11.9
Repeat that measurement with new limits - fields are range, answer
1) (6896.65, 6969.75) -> 12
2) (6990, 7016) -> 11.9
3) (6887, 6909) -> 12.4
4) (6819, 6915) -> 12.4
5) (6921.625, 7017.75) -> 11.9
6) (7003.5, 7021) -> 11.4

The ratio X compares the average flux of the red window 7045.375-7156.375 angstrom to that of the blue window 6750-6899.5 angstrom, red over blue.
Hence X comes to 0.97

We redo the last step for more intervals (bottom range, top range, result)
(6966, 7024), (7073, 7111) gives 0.99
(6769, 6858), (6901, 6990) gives 0.99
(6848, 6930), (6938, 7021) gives 0.96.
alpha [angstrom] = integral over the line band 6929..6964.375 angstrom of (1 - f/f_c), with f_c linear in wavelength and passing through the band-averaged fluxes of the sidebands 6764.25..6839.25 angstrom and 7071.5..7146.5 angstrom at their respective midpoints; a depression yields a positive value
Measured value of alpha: 0.5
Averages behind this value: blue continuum 12.2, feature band 11.9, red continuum 11.9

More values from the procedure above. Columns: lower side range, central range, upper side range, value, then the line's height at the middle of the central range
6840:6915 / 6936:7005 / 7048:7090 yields 1.75 angstrom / 12.3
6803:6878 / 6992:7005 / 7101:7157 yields -0.14 angstrom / 12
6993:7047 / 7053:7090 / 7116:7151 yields -1.18 angstrom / 11.8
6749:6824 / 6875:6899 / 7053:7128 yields -0.85 angstrom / 12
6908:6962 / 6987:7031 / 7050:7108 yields 0.41 angstrom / 12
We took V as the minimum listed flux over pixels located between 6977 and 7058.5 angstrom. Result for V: 11.27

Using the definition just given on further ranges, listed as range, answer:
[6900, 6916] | 12.23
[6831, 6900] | 12.12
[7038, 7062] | 11.36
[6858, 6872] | 12.47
